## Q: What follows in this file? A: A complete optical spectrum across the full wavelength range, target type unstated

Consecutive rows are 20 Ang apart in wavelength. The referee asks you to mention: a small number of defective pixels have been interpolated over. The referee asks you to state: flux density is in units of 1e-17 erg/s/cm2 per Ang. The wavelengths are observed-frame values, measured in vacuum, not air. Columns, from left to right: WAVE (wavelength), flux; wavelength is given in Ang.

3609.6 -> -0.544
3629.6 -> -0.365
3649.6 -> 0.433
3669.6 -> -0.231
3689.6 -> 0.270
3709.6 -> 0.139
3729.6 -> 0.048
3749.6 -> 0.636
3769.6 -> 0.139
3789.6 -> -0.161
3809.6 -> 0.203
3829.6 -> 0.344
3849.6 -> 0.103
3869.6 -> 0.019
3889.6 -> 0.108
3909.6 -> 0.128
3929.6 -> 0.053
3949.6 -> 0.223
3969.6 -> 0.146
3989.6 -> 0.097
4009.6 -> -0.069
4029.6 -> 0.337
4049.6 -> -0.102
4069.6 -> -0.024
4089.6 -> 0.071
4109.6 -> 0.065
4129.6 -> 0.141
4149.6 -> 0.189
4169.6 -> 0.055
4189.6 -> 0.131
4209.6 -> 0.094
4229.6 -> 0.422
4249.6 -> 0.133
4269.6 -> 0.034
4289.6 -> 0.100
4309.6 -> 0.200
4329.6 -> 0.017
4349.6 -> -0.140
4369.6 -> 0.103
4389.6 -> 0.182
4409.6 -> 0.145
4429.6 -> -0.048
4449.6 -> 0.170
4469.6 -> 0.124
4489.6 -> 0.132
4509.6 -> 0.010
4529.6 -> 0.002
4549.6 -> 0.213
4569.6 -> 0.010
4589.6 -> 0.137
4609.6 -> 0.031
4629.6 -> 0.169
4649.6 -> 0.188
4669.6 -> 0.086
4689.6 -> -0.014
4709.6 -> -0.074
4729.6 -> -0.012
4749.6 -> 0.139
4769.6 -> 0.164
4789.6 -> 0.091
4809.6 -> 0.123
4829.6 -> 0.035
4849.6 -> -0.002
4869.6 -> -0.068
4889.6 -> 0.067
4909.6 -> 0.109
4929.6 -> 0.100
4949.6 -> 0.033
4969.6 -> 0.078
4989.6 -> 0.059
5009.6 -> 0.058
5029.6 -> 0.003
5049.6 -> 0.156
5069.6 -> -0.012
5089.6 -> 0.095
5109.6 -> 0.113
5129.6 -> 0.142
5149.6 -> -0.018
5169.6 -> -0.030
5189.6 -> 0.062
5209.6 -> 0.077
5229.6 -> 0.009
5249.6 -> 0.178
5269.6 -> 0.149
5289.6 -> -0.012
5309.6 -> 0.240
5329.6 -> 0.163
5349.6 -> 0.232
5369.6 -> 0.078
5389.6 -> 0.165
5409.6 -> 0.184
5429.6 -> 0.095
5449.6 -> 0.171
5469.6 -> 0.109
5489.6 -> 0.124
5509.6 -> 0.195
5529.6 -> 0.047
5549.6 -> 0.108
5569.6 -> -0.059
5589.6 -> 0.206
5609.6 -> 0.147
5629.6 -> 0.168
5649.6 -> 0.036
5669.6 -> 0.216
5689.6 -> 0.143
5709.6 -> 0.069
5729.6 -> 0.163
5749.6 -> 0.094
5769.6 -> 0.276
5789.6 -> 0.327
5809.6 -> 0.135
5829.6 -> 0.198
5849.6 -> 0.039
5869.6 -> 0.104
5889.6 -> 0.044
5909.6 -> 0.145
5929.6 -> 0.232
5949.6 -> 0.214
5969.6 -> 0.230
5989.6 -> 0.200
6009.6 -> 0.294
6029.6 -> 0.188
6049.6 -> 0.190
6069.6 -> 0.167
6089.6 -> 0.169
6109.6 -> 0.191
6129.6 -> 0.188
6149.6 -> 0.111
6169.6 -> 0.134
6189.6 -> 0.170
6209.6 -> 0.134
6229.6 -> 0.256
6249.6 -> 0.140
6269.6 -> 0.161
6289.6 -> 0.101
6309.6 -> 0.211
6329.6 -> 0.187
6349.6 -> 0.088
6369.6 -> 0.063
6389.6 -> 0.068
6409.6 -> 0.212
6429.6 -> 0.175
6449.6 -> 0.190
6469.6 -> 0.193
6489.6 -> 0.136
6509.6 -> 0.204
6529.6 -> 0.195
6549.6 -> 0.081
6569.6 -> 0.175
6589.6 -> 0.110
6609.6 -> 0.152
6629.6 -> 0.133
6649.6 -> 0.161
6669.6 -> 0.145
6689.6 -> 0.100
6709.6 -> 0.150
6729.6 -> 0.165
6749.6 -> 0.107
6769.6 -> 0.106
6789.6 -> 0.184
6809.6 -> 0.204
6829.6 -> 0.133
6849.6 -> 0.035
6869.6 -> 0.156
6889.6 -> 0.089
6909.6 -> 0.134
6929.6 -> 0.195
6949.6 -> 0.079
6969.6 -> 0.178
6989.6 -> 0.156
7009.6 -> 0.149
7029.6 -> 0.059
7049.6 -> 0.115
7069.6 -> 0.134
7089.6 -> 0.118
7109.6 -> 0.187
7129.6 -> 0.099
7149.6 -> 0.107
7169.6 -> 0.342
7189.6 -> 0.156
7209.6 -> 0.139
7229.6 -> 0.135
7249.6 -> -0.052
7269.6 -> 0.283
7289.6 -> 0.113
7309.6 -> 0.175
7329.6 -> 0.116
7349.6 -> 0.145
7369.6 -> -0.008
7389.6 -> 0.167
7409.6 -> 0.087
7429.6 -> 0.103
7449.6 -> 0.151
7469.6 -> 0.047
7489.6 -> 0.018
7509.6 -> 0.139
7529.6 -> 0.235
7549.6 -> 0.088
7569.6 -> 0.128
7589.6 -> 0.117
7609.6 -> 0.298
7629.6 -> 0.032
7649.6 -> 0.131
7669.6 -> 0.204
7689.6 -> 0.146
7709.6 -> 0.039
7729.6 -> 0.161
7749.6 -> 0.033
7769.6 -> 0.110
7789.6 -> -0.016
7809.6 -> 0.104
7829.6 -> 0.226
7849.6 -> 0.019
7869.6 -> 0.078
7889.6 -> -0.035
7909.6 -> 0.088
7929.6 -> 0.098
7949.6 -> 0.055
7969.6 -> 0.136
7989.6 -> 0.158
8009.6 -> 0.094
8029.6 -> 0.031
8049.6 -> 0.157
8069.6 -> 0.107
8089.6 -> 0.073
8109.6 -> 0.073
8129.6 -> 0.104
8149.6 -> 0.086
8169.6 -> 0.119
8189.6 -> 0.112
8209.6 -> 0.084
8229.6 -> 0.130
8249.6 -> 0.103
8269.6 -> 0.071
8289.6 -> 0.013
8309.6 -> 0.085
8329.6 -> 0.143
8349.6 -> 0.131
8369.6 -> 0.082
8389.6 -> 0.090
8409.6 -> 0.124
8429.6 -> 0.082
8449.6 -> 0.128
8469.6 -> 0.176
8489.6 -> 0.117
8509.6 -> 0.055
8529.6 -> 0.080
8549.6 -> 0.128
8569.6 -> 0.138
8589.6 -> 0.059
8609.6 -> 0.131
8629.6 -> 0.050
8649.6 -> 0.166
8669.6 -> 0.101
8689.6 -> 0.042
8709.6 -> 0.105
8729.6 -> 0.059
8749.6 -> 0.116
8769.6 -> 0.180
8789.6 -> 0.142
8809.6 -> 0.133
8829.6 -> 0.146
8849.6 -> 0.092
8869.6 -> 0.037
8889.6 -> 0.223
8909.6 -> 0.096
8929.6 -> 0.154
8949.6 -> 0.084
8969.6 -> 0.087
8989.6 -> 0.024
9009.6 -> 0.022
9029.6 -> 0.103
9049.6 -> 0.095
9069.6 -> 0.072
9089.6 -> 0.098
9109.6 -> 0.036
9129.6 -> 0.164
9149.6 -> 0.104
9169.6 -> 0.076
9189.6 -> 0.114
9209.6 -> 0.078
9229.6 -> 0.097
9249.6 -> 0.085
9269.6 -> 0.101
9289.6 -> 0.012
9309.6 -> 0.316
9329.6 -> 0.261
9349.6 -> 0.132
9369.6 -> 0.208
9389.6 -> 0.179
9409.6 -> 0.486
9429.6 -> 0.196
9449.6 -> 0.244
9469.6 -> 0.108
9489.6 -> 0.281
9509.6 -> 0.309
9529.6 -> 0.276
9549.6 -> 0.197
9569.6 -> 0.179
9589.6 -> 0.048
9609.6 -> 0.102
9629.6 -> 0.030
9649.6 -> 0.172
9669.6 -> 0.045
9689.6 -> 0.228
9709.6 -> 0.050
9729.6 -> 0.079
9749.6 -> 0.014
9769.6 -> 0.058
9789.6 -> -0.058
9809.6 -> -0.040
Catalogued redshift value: 0.43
